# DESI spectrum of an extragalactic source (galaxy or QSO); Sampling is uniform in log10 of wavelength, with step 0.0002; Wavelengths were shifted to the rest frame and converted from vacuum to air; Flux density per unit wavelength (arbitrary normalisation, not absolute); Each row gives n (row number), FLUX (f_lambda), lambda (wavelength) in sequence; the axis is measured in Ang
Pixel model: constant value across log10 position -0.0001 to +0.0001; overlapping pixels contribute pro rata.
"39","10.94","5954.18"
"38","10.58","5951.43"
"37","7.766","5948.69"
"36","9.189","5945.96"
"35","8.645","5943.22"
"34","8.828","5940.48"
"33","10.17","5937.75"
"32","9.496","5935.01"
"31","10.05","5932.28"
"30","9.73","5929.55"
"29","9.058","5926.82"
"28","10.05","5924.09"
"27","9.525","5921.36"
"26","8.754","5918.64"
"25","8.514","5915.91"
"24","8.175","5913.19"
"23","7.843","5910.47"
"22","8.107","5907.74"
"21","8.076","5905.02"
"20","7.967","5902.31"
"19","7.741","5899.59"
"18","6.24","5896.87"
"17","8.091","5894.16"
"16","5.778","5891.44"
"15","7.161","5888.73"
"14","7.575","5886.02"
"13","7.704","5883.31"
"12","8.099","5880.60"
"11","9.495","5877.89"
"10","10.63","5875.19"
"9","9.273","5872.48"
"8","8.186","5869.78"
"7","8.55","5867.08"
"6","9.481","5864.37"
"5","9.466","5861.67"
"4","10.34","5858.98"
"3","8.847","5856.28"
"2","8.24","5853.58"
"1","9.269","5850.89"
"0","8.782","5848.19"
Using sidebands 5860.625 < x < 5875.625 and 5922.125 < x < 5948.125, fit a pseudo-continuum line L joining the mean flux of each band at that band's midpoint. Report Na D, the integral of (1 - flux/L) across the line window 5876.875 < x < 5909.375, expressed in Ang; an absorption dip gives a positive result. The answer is 5.7 Ang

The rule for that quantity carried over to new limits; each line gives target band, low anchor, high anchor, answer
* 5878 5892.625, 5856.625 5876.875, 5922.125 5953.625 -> 3.0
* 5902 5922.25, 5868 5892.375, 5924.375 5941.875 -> 1.6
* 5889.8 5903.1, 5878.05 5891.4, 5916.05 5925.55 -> 1.7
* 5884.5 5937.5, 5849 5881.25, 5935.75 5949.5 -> 4.2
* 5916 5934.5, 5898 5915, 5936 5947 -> -1.7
